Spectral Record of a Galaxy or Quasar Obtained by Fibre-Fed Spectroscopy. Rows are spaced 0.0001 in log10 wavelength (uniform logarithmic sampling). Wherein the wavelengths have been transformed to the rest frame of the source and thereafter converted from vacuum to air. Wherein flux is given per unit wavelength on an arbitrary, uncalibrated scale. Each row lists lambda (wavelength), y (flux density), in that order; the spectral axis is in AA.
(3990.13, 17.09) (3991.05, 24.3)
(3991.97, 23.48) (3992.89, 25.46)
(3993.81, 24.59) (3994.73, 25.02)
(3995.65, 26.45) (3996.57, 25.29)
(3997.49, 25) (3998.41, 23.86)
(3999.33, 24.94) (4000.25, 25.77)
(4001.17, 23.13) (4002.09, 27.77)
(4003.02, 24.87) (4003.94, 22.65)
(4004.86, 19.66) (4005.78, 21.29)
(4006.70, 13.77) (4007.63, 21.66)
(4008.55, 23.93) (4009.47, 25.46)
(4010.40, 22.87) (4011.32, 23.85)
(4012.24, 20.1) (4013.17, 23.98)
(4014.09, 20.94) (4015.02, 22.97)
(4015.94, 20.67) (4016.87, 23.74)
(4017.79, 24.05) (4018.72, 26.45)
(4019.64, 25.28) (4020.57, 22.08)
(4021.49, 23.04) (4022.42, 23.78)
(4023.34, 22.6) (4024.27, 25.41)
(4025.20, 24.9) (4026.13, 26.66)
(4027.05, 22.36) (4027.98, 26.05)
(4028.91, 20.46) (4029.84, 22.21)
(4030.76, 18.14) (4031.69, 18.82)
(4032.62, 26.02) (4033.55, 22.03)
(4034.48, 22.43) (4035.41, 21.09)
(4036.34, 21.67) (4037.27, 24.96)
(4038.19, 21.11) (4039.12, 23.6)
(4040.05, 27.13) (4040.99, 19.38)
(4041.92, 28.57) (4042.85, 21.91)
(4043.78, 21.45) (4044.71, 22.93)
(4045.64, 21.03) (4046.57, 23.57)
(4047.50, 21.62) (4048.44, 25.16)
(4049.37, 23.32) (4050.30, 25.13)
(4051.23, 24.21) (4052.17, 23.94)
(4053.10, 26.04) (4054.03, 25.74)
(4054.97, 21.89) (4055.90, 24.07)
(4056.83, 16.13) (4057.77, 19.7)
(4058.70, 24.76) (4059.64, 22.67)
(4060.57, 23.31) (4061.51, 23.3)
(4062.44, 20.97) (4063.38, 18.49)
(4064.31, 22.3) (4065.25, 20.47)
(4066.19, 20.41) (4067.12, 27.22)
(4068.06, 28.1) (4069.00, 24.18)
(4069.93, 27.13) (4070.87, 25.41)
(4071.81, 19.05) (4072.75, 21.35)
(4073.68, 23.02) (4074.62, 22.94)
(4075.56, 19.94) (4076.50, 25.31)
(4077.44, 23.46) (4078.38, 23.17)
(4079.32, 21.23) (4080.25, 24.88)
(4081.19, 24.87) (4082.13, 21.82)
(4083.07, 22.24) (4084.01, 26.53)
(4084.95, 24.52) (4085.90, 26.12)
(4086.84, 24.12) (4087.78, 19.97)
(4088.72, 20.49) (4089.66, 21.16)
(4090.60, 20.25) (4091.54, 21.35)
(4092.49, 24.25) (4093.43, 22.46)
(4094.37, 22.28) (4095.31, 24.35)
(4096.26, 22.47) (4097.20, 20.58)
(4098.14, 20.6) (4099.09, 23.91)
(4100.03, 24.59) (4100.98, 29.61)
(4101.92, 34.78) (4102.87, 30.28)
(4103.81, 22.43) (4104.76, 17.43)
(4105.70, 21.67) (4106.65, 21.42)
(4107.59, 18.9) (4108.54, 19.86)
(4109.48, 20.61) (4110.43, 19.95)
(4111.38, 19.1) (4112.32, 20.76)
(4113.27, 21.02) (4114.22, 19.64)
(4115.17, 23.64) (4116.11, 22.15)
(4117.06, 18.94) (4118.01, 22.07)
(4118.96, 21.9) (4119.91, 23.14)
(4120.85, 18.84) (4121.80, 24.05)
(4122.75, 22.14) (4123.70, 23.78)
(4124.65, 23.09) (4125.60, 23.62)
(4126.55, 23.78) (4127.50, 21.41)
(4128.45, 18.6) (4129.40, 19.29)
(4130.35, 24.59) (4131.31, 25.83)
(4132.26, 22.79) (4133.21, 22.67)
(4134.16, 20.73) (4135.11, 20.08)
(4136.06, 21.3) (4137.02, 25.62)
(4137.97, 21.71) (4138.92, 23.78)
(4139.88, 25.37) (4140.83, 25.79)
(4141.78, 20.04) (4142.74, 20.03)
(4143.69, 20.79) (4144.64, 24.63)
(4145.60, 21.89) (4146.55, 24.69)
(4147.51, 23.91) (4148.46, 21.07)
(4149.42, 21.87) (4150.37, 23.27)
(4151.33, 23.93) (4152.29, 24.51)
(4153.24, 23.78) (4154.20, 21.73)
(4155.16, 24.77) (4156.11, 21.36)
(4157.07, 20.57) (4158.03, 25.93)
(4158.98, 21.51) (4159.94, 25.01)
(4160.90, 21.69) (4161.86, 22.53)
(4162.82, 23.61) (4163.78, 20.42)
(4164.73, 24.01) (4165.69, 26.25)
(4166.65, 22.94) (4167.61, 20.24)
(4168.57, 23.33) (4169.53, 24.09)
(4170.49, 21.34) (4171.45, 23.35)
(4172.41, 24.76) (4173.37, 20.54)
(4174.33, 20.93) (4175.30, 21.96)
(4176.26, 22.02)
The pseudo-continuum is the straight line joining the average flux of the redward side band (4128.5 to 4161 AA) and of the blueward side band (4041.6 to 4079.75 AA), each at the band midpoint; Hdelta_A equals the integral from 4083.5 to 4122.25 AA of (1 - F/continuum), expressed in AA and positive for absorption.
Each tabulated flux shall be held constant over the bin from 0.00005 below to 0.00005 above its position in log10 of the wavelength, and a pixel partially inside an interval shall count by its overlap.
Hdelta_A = 0.7 AA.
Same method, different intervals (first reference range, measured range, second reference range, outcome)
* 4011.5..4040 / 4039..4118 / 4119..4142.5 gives -0.3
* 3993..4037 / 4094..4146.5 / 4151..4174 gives 1.4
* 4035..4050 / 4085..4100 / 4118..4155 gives 0.3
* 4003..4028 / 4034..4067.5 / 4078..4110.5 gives 0.3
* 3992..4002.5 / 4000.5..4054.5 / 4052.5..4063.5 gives 1.4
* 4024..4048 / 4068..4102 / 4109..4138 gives -1.7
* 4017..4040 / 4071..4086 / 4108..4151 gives -0.3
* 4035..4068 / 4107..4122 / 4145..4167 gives 1.4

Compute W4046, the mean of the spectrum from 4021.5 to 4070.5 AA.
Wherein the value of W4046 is 23.1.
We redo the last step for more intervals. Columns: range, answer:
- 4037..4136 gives 22.7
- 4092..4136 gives 22.4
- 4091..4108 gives 23.5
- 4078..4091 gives 23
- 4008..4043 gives 23.2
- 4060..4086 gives 23.2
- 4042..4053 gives 23.4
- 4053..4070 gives 22.8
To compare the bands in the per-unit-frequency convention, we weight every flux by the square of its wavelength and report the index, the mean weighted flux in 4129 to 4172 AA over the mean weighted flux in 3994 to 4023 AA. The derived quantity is 1.05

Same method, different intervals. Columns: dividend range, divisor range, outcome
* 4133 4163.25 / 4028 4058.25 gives 1.06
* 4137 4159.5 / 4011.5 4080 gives 1.05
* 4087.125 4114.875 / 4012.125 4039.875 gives 1.01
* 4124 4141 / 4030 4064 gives 1.05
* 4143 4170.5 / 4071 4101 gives 1.04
